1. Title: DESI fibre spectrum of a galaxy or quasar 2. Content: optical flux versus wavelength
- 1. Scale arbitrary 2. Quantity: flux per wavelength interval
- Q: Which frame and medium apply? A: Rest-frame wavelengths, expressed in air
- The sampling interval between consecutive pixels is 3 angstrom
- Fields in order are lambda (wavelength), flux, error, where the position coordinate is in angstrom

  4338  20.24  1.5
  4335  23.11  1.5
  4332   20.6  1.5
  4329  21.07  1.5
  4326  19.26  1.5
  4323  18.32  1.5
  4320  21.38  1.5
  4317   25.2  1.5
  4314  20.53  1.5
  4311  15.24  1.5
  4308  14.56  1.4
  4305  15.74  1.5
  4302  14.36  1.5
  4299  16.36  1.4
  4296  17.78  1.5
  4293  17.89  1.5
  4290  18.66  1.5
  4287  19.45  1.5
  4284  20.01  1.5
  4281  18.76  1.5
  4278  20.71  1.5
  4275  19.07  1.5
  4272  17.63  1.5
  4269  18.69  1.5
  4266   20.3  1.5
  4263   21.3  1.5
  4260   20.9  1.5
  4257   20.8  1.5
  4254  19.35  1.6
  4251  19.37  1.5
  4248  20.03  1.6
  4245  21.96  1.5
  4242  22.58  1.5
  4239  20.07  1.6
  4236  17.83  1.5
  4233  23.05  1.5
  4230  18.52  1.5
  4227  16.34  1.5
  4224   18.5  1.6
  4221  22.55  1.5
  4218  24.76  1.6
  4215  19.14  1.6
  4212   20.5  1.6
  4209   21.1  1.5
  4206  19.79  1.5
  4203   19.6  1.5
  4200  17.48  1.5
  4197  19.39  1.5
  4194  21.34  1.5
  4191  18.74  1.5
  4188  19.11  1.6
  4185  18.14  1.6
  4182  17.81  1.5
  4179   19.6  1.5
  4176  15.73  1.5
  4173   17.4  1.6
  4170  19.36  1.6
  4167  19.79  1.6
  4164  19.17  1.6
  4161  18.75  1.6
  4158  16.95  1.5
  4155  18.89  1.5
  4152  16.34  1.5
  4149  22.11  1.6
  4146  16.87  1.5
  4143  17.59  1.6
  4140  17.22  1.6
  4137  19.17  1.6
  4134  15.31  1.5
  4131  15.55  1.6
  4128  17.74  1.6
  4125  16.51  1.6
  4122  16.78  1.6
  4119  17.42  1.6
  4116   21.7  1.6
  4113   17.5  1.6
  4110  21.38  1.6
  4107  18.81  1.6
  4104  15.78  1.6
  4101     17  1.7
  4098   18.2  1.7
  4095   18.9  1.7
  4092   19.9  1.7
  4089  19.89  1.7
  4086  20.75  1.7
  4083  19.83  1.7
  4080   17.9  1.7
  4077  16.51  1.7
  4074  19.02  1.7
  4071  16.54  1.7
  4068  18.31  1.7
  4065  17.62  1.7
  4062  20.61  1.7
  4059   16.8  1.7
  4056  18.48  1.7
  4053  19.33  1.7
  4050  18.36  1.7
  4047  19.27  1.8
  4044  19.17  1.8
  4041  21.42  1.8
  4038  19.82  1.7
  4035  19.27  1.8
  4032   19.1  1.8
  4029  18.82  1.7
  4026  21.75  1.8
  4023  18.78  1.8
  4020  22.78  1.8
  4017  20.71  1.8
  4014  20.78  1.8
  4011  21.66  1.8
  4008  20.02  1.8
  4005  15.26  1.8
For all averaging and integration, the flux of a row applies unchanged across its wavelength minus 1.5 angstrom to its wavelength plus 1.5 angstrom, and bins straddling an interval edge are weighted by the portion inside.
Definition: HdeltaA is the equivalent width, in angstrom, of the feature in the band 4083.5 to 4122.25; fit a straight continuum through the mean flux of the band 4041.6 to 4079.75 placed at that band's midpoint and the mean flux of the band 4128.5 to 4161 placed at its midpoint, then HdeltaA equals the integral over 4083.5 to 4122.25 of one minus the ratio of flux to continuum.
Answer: -1.80 angstrom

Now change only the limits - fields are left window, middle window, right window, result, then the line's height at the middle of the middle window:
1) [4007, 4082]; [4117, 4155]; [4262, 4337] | 3.4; 19.2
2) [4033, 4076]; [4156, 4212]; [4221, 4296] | 1.4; 19.4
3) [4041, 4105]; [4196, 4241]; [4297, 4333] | -3.4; 18.5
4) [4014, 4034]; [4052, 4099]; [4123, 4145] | 0.2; 18.8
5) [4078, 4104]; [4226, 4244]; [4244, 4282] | -0.1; 19.7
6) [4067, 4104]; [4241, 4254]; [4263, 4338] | -1.3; 18.9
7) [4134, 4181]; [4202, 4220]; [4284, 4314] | -3.2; 17.8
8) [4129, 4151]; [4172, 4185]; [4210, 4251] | 0.8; 18.8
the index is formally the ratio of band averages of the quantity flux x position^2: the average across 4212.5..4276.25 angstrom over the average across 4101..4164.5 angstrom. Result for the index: 1.2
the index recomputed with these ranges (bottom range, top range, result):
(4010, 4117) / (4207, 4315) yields 1.10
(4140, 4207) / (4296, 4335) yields 1.08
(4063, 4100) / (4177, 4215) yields 1.10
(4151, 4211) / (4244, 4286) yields 1.10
